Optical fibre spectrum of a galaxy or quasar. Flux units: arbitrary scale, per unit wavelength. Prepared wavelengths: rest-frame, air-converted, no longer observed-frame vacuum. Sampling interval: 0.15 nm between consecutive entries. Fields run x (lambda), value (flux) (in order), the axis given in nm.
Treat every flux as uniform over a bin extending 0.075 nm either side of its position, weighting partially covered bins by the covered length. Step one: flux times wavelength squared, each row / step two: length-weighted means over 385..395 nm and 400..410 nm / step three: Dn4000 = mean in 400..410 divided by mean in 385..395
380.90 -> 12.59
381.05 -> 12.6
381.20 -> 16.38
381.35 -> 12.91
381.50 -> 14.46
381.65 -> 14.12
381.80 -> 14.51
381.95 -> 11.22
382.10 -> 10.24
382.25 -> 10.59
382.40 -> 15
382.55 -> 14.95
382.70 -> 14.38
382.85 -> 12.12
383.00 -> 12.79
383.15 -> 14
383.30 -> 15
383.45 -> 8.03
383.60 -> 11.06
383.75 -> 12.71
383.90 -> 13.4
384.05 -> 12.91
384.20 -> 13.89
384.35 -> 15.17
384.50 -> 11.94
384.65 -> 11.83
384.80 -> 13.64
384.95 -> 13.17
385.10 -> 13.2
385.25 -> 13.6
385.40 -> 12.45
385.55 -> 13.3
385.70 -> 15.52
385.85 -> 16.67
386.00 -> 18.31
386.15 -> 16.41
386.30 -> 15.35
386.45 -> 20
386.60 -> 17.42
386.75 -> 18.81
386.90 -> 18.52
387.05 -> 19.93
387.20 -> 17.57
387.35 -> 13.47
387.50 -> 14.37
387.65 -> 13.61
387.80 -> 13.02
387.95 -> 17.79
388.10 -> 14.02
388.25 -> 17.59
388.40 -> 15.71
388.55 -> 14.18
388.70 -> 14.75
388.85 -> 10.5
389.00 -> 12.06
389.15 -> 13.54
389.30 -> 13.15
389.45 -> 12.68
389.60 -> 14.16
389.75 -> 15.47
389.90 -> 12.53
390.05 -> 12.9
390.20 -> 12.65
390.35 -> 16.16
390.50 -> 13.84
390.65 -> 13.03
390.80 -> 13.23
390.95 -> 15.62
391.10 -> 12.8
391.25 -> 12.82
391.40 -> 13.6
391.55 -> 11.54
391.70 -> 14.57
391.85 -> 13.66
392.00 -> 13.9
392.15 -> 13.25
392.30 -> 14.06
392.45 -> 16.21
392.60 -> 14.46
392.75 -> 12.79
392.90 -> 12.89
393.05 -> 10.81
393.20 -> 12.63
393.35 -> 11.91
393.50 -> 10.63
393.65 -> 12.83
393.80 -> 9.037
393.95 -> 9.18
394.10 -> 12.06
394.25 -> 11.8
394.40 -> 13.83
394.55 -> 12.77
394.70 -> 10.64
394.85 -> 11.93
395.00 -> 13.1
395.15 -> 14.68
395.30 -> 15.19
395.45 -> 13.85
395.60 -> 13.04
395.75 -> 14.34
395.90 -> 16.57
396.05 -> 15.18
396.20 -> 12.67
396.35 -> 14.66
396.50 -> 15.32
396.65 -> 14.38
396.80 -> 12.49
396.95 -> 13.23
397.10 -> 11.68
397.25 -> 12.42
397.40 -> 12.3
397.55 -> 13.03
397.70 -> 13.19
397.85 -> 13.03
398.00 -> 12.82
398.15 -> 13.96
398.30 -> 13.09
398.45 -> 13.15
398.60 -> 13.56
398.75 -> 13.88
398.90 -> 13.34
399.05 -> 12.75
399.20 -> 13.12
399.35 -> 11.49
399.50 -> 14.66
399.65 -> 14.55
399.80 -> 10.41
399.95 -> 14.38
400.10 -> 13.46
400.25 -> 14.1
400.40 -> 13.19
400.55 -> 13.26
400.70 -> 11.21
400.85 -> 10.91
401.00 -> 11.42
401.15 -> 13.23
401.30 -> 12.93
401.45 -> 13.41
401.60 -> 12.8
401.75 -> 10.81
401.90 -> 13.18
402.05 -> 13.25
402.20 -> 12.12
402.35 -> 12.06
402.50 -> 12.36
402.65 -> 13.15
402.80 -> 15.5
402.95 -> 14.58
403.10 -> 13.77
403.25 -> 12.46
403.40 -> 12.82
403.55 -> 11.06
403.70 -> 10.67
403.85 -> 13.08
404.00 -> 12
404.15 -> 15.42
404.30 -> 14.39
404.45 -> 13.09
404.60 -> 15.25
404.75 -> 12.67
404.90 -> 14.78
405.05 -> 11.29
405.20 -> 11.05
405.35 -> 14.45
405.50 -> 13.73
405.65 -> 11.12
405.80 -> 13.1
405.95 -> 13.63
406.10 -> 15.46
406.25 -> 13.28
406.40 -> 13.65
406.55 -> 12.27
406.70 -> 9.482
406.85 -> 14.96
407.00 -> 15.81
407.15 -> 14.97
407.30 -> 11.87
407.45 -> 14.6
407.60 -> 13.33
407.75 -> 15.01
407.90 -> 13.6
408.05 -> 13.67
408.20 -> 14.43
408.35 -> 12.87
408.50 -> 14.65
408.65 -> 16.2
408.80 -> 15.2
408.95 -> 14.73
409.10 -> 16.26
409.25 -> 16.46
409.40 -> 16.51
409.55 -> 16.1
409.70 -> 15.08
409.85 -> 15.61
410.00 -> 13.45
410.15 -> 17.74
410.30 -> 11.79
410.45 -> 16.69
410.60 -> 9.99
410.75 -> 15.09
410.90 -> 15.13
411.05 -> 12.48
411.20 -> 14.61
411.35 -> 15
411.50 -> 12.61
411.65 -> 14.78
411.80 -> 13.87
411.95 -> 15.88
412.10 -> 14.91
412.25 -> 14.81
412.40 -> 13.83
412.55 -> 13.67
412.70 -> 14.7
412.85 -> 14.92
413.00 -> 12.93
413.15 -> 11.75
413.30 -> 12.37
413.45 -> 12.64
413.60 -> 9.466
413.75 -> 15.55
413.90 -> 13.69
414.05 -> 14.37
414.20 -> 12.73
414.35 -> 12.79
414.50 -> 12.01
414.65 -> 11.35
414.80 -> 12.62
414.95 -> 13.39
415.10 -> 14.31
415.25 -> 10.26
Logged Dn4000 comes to 1.05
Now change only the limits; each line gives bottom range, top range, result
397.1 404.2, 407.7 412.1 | 1.19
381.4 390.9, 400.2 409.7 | 1.05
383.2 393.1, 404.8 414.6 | 1.09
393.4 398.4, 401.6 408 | 1.06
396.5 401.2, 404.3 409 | 1.10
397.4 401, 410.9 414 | 1.13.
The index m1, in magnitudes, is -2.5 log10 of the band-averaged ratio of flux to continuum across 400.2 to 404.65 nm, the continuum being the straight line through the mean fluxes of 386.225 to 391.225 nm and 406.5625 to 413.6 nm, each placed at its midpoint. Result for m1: 0.12 mag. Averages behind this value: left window 14.8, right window 14.2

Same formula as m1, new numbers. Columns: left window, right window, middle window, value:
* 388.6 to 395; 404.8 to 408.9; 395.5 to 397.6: -0.042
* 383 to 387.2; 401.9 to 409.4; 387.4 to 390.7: 0.038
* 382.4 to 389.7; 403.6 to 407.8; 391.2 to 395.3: 0.109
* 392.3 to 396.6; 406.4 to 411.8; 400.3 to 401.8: 0.106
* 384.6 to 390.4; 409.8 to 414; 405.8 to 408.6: 0.027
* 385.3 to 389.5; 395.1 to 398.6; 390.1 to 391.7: 0.091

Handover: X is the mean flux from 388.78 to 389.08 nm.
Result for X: 11.3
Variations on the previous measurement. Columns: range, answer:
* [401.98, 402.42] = 12.5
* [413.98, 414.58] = 12.9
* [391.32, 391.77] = 13.2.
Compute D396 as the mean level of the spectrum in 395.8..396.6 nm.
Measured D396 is 14.8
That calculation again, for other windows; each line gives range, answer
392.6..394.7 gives 11.8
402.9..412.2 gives 13.9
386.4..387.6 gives 17.4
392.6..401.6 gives 12.9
